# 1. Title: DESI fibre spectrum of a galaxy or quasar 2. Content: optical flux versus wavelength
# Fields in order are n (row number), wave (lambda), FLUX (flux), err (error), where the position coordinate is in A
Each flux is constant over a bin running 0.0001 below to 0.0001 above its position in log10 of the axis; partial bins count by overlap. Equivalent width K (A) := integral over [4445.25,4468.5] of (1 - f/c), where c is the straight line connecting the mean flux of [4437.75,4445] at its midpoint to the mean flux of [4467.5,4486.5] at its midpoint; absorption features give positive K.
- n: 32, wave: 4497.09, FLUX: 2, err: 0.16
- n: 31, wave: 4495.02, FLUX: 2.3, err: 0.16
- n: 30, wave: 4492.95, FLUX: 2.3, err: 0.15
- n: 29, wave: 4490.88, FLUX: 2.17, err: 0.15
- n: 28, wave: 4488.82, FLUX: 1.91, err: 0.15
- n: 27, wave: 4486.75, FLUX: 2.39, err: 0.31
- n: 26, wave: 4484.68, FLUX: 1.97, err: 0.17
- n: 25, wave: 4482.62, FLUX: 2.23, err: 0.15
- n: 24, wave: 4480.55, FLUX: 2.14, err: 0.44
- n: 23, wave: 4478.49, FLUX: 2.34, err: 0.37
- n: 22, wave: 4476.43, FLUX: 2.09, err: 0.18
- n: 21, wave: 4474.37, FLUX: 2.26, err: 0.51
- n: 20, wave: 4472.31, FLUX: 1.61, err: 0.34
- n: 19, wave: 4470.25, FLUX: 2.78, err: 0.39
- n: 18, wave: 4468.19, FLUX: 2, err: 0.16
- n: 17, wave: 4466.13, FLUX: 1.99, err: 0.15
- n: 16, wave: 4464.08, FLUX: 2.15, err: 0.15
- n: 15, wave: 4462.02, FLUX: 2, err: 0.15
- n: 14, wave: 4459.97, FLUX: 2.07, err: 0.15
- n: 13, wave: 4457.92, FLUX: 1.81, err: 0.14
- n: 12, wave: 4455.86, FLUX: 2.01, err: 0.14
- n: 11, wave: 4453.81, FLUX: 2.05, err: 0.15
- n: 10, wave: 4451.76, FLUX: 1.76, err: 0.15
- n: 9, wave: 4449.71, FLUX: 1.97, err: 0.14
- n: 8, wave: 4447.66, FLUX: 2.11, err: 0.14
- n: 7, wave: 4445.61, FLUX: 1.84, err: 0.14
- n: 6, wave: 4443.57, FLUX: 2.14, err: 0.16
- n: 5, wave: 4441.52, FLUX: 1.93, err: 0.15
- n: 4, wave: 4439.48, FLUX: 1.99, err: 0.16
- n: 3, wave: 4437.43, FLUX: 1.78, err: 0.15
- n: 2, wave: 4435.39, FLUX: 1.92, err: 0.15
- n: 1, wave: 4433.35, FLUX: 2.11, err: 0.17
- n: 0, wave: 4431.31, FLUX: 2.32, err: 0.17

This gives 0.93 A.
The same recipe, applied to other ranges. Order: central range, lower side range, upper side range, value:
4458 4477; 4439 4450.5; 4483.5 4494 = -0.13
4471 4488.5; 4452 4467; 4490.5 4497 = 0.04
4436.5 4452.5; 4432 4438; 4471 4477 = 0.31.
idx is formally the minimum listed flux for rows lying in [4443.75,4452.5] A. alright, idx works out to 1.76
